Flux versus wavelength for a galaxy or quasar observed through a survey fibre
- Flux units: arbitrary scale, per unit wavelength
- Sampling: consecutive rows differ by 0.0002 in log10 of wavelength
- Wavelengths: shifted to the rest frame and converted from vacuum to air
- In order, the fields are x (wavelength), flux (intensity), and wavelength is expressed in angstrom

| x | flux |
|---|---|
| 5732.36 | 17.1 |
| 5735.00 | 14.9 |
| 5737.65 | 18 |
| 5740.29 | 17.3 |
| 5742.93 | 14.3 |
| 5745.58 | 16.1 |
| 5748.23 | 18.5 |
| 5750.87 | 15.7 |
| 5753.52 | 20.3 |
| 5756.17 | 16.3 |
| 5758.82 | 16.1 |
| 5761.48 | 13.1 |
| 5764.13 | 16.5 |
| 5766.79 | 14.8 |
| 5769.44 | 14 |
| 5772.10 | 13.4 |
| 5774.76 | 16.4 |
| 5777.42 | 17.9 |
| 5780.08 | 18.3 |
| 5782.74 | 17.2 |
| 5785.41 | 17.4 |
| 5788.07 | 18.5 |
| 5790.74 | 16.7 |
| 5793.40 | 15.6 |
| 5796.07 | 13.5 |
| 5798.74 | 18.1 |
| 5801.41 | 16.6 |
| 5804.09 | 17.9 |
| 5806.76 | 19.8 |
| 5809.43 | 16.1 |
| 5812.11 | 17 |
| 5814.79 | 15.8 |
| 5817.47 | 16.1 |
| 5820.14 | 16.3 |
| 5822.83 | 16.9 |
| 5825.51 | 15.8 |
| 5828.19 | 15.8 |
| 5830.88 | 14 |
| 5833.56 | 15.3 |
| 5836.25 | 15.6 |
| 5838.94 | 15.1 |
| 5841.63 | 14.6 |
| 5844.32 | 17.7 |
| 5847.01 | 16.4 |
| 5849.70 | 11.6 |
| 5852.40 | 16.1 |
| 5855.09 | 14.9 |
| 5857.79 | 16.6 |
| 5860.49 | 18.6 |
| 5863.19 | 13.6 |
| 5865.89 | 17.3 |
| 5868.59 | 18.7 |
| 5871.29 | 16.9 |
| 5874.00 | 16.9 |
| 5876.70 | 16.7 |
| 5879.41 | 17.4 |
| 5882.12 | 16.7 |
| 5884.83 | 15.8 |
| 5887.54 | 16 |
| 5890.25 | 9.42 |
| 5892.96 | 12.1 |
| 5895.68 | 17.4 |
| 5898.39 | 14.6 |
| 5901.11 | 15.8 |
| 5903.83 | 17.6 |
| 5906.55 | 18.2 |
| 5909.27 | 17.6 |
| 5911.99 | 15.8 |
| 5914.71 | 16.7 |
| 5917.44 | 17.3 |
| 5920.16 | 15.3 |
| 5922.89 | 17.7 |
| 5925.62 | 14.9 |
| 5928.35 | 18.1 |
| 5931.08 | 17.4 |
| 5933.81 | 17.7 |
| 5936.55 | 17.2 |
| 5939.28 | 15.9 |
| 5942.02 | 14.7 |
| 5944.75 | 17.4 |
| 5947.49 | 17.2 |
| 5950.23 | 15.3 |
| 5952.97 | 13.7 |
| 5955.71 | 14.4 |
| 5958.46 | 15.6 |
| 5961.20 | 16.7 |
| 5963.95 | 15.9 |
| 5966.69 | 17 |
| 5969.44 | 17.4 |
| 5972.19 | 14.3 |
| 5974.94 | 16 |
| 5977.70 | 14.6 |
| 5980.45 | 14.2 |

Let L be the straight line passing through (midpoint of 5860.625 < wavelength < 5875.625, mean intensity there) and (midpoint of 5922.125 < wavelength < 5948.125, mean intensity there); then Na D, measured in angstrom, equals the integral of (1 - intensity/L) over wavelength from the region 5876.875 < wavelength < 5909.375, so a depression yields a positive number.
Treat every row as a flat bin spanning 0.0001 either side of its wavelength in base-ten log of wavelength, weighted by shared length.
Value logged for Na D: 2.2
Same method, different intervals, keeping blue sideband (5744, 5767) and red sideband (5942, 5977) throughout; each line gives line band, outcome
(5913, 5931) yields -0.9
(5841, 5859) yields 0.8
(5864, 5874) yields -0.8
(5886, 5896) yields 1.6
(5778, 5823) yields -1.8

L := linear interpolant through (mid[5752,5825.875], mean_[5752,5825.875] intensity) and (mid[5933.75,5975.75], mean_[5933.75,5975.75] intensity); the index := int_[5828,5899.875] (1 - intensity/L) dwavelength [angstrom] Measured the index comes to 2.9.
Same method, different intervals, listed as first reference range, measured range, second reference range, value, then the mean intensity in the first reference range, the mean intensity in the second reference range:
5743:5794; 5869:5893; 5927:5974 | 1.0 angstrom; 16.4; 16.2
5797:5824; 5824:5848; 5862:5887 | 1.8 angstrom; 17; 16.7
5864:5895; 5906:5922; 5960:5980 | -0.9 angstrom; 15.8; 15.9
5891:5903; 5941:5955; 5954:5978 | -0.1 angstrom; 14.8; 15.8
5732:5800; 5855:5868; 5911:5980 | -0.2 angstrom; 16.4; 16.1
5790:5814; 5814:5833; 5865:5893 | 0.9 angstrom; 16.8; 16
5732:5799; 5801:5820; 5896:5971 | -0.8 angstrom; 16.3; 16.4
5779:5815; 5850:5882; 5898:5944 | 0.6 angstrom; 17.1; 16.7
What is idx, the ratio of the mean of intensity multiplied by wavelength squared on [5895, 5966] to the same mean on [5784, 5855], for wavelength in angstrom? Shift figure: 1.05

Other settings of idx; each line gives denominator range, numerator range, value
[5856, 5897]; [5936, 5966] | 1.01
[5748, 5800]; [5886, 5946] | 1.03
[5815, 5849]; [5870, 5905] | 1.01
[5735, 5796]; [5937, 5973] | 1.03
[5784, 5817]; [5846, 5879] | 0.98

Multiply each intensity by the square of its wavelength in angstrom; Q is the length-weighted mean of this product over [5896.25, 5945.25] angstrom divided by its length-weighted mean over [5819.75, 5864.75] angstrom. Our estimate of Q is 1.10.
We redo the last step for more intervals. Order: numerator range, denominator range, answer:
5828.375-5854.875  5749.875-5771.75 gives 0.99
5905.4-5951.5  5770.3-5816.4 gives 1.04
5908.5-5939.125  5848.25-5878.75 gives 1.06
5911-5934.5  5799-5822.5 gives 1.02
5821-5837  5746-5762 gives 0.95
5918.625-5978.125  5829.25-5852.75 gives 1.11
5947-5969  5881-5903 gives 1.09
